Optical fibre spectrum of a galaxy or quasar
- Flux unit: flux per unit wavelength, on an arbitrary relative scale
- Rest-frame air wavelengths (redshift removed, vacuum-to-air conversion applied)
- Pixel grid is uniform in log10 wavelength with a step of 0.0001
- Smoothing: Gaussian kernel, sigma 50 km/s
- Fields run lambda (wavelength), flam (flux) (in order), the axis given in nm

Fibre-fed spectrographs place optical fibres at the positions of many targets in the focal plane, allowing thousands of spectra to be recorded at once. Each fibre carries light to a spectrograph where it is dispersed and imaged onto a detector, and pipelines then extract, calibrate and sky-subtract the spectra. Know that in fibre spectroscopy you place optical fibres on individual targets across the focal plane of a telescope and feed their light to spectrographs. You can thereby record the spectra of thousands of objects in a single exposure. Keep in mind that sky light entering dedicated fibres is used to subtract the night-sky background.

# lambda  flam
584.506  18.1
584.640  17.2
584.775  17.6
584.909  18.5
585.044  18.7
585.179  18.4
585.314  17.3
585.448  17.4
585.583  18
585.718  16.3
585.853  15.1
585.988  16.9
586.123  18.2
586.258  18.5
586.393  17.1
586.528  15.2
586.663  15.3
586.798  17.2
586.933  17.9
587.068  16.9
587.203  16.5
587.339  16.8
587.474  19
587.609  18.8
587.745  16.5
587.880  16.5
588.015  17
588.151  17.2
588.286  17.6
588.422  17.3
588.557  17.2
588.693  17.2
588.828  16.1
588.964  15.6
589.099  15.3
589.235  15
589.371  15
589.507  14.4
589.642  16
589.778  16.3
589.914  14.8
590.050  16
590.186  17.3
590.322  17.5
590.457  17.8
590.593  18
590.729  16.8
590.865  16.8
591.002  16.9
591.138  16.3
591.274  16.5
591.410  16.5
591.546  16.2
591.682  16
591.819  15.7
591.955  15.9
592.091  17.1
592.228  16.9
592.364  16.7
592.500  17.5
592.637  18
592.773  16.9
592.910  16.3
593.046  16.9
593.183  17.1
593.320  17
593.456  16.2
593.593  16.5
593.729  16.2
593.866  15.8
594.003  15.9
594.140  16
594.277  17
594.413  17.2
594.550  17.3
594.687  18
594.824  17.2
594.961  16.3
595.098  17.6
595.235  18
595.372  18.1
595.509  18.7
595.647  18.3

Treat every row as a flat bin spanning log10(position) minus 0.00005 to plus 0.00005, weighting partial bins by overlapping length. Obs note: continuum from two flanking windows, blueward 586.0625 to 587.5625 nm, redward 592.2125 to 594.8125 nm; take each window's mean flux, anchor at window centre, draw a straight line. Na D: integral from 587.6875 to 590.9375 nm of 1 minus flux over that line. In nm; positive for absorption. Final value 0.11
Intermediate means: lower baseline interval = 17.2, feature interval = 16.5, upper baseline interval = 16.8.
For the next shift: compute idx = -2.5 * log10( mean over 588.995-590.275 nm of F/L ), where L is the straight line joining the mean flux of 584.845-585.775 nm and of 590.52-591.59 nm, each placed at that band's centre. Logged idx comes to 0.09 mag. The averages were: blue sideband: 17.8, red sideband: 16.8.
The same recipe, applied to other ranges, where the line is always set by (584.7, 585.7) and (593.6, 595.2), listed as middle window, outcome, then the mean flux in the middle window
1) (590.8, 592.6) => 0.04 mag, 16.6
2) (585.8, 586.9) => 0.06 mag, 16.7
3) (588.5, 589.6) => 0.11 mag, 15.7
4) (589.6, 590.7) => 0.04 mag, 16.7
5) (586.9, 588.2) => 0.02 mag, 17.3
